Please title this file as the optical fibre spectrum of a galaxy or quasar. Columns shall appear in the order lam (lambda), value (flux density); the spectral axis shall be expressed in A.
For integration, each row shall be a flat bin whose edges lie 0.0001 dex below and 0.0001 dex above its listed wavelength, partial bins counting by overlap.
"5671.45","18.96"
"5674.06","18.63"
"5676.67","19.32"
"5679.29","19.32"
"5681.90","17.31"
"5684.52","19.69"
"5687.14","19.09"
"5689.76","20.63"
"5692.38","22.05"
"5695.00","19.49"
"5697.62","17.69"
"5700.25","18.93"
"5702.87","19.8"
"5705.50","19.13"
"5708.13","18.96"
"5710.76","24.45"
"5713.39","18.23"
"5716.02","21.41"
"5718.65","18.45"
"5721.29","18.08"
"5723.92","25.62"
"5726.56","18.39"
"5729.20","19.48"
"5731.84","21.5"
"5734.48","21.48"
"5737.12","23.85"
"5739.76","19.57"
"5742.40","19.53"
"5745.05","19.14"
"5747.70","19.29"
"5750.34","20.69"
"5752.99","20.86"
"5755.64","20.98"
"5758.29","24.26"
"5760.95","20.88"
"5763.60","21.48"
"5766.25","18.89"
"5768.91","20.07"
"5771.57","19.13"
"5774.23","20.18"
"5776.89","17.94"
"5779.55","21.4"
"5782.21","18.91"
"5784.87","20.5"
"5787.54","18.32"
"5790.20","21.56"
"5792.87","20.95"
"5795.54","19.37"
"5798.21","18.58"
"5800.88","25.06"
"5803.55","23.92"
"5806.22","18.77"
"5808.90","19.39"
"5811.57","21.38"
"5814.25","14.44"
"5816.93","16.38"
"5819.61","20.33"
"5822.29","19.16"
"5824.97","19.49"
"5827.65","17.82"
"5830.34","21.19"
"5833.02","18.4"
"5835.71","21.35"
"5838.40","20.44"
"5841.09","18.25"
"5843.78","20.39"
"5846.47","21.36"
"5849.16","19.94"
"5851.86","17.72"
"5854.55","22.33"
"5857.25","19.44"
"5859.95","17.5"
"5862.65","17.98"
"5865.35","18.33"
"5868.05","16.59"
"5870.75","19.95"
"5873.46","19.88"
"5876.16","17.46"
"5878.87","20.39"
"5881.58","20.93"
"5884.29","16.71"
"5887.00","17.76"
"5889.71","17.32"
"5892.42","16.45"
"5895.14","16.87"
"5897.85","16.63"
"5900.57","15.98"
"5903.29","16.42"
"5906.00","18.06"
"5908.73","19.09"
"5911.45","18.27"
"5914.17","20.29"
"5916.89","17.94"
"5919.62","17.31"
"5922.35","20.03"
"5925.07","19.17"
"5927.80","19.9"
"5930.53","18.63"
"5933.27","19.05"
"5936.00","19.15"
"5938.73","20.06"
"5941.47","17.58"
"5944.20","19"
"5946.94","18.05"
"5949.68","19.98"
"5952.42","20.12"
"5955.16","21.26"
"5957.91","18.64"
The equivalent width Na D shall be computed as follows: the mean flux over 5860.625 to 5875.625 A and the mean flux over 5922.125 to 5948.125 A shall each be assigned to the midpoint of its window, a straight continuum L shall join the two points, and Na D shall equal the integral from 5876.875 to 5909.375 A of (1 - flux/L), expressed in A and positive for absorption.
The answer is 1.7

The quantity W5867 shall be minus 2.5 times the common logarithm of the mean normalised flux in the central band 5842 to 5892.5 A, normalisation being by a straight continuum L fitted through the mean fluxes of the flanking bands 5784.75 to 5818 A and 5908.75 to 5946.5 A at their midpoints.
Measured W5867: 0.03 mag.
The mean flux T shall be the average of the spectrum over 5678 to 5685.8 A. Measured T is 18.8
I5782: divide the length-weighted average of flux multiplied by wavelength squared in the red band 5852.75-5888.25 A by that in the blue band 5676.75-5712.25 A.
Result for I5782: 1.02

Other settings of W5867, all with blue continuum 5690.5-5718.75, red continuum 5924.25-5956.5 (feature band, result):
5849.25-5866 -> 0.03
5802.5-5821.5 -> 0.03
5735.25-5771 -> -0.05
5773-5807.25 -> -0.04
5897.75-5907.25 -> 0.16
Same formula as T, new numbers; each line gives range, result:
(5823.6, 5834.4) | 19.2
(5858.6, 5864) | 17.7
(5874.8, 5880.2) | 18.9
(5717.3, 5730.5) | 20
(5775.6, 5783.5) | 19.4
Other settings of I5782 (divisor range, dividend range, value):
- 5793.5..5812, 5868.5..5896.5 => 0.90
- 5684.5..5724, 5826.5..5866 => 1.03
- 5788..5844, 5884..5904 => 0.87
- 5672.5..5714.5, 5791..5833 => 1.05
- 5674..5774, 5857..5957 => 0.98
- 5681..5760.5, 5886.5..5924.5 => 0.93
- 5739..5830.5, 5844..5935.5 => 0.96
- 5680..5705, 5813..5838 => 1.02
